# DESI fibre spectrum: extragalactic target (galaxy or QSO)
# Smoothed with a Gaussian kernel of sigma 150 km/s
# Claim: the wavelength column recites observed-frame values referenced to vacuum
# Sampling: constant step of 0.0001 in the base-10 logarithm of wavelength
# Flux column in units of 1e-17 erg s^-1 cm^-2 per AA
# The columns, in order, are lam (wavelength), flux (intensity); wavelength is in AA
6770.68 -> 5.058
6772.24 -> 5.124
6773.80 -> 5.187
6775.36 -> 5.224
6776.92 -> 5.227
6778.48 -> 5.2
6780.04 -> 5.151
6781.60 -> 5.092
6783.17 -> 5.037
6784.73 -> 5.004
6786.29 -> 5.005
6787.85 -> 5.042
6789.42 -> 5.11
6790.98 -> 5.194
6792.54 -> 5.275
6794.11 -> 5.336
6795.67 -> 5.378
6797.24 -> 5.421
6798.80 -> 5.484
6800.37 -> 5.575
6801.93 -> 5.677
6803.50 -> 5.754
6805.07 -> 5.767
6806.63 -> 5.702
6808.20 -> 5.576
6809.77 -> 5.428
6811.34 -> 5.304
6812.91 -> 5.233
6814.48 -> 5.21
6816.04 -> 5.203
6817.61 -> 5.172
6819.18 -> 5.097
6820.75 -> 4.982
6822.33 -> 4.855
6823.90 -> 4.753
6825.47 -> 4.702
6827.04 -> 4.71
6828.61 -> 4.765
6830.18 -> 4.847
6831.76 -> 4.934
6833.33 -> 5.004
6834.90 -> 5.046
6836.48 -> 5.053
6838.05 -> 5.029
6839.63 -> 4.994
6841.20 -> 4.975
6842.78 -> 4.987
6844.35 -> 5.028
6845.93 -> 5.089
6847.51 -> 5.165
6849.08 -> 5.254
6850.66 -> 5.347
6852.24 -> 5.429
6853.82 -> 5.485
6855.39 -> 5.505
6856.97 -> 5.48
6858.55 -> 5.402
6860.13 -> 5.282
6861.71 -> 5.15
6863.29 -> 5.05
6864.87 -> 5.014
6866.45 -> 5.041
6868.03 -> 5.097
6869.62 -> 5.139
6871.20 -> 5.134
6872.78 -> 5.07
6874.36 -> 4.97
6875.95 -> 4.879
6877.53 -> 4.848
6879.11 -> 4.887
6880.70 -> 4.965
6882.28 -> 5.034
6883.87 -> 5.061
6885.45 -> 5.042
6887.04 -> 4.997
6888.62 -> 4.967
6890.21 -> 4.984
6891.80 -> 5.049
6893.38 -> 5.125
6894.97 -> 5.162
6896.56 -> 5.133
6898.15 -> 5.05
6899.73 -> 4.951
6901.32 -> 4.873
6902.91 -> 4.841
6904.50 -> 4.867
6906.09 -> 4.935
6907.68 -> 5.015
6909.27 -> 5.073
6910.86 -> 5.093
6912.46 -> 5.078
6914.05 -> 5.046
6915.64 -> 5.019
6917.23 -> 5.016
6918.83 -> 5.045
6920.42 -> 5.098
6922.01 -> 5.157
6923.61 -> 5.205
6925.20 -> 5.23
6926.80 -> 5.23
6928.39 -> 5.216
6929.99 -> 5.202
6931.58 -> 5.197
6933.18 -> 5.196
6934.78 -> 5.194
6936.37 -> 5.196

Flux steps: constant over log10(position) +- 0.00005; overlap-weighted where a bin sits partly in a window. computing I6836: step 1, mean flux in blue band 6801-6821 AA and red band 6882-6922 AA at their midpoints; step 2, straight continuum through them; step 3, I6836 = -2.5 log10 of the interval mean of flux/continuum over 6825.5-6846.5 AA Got 0.07 mag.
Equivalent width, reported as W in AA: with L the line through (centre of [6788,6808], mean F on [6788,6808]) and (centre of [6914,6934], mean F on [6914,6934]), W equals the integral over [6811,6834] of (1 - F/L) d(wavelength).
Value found 1.80 AA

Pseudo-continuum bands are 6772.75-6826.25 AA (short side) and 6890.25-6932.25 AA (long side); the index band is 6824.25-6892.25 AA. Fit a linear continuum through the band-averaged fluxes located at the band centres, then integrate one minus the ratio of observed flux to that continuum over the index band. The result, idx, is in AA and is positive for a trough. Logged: 1.2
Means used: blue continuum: 5.24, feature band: 5.07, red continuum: 5.07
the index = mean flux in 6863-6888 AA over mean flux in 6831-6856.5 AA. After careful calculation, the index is 1.0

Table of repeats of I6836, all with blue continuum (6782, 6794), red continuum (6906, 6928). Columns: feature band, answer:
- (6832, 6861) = -0.02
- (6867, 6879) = 0.02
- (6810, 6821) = -0.02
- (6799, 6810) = -0.11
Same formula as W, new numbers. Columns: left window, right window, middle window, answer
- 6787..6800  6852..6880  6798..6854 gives 0.51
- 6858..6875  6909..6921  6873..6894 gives 0.46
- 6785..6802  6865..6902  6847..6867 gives -0.70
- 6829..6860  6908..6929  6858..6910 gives 1.04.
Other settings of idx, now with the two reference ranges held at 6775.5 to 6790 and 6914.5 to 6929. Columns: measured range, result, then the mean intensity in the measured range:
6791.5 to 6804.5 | -1.0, 5.49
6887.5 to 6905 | 0.4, 5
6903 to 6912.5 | 0.3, 4.99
